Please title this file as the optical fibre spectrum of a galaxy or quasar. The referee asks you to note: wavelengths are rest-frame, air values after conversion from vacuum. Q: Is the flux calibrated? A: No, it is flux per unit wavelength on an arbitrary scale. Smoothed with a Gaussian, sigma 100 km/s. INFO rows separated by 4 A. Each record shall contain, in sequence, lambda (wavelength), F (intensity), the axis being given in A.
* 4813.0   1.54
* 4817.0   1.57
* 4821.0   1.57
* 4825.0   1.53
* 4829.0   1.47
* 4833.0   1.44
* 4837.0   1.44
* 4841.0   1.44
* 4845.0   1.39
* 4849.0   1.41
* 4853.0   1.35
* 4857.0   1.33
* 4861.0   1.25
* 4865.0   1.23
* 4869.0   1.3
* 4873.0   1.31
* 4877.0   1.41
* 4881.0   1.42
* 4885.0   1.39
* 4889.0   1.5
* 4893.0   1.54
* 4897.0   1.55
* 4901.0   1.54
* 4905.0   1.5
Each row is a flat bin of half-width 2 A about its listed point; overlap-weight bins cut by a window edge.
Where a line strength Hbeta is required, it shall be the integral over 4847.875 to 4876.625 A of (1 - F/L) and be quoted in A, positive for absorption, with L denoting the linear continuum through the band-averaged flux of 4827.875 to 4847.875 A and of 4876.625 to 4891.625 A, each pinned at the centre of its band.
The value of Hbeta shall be 2.4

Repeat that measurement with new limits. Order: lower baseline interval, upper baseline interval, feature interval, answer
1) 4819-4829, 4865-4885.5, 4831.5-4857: 1.0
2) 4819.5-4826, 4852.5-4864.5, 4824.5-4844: 0.2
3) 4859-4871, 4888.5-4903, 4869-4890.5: 0.0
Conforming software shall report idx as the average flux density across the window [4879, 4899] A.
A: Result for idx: 1.48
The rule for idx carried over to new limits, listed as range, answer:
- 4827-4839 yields 1.45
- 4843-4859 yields 1.37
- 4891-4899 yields 1.54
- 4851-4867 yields 1.29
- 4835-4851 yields 1.42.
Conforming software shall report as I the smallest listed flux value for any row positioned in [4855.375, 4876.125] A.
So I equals 1.23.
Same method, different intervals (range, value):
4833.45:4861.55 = 1.25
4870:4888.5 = 1.31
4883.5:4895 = 1.39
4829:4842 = 1.44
